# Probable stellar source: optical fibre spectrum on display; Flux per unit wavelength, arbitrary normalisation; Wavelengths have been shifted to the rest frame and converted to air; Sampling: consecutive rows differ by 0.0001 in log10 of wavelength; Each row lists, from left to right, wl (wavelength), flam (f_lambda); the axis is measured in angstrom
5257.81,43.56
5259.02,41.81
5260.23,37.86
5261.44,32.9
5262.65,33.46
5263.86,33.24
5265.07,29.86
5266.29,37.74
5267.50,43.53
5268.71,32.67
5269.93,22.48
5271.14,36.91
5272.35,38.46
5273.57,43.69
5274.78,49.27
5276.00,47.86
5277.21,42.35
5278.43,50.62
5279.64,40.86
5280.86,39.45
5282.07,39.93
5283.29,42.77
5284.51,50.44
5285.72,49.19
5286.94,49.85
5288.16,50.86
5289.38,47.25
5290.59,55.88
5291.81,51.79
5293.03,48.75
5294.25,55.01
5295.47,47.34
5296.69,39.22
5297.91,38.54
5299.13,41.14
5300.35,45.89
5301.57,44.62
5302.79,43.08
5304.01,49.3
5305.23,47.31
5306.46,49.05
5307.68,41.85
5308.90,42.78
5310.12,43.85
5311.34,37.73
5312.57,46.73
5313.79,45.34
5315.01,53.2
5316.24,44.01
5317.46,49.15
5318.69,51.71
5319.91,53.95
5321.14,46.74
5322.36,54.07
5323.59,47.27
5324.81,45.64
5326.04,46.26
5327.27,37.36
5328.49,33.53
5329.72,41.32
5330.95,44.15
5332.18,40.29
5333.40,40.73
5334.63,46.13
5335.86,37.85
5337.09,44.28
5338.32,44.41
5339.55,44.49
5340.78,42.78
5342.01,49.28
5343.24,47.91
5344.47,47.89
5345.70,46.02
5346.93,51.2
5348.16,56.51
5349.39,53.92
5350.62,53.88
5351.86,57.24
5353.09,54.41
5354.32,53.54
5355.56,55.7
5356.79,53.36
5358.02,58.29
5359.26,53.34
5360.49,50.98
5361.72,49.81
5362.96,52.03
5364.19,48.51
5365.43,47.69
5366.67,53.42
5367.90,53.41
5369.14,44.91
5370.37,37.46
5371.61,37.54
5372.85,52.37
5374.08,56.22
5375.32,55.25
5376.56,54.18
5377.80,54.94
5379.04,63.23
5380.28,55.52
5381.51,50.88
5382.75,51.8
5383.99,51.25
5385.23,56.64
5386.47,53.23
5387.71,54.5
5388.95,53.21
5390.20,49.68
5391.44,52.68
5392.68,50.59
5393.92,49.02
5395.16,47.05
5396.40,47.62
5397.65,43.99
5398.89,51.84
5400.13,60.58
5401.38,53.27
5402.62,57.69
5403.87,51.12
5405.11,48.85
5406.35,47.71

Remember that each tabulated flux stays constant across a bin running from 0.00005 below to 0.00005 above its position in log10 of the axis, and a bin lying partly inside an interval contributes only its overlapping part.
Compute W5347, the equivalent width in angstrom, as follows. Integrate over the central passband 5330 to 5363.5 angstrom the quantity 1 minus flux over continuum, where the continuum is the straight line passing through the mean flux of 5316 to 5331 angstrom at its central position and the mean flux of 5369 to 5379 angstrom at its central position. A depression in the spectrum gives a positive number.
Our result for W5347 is -0.9 angstrom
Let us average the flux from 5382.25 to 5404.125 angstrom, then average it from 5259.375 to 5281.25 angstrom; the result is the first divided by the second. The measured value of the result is 1.35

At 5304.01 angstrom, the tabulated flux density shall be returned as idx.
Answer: 49.3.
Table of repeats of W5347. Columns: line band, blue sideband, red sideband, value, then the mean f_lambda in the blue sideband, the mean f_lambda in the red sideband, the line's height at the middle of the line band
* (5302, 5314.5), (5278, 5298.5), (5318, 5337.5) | 0.25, 46.9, 44.5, 45.7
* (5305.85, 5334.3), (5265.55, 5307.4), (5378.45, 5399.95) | 1.11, 44.4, 52.1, 46.9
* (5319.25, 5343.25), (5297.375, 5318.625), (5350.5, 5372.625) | 1.61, 45.1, 50.8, 47.6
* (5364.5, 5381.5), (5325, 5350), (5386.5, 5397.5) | -0.95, 44.8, 50.4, 48.4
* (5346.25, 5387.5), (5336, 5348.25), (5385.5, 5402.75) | -2.90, 46.7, 51.7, 49.1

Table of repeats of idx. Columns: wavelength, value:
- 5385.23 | 56.64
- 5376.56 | 54.18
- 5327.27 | 37.36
